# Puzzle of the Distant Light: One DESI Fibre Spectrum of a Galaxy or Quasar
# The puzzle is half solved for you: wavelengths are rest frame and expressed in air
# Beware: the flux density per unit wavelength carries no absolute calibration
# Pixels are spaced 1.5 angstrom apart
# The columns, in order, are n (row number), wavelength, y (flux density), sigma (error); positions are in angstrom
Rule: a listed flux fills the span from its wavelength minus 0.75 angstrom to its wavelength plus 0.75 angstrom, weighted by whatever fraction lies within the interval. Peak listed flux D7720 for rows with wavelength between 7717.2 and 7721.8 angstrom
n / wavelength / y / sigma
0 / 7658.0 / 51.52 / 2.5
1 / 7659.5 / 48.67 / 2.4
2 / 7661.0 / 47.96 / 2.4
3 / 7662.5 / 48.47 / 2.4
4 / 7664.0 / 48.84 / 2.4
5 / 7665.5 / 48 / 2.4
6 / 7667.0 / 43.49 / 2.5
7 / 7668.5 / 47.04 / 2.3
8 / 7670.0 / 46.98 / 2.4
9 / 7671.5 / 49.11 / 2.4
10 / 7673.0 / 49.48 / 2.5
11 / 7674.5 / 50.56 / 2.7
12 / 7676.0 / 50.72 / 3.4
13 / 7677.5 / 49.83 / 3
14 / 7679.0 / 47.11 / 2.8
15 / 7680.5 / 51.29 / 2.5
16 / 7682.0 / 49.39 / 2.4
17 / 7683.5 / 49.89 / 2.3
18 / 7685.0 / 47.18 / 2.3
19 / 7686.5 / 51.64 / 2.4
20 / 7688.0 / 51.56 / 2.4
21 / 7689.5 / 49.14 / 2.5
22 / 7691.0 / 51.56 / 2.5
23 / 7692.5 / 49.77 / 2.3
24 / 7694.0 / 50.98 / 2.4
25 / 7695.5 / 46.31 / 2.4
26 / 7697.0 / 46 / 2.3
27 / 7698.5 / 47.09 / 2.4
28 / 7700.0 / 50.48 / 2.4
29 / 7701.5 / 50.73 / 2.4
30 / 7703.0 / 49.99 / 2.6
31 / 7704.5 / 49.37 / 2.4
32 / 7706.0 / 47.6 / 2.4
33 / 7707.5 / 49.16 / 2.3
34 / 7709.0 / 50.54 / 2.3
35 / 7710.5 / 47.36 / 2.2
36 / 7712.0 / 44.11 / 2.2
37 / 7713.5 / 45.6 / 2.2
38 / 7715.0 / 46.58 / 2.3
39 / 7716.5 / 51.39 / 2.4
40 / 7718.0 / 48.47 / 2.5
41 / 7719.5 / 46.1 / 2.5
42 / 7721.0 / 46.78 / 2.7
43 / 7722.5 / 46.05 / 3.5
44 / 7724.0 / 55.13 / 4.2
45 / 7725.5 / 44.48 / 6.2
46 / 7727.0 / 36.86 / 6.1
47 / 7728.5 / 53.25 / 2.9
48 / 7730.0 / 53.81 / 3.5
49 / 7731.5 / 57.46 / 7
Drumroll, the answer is 48.47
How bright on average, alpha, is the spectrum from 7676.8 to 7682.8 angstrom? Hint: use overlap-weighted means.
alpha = 49.4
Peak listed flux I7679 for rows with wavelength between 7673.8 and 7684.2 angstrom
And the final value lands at 51.29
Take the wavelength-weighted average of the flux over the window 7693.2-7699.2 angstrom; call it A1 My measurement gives 47.6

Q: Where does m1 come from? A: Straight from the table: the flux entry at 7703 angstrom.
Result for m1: 49.99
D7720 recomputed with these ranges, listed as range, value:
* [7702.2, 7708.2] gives 49.99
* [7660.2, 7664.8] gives 48.84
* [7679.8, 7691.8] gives 51.64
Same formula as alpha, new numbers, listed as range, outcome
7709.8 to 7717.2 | 47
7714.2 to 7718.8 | 48.7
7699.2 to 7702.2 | 50.5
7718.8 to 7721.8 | 46.4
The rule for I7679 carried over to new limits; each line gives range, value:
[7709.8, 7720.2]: 51.39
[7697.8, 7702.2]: 50.73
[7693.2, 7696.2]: 50.98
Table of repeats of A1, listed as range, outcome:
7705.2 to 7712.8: 47.8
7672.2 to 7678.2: 50.1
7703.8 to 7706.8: 48.5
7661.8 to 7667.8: 47.2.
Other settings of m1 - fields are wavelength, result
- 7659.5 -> 48.67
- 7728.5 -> 53.25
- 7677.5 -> 49.83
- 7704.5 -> 49.37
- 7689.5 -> 49.14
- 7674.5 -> 50.56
